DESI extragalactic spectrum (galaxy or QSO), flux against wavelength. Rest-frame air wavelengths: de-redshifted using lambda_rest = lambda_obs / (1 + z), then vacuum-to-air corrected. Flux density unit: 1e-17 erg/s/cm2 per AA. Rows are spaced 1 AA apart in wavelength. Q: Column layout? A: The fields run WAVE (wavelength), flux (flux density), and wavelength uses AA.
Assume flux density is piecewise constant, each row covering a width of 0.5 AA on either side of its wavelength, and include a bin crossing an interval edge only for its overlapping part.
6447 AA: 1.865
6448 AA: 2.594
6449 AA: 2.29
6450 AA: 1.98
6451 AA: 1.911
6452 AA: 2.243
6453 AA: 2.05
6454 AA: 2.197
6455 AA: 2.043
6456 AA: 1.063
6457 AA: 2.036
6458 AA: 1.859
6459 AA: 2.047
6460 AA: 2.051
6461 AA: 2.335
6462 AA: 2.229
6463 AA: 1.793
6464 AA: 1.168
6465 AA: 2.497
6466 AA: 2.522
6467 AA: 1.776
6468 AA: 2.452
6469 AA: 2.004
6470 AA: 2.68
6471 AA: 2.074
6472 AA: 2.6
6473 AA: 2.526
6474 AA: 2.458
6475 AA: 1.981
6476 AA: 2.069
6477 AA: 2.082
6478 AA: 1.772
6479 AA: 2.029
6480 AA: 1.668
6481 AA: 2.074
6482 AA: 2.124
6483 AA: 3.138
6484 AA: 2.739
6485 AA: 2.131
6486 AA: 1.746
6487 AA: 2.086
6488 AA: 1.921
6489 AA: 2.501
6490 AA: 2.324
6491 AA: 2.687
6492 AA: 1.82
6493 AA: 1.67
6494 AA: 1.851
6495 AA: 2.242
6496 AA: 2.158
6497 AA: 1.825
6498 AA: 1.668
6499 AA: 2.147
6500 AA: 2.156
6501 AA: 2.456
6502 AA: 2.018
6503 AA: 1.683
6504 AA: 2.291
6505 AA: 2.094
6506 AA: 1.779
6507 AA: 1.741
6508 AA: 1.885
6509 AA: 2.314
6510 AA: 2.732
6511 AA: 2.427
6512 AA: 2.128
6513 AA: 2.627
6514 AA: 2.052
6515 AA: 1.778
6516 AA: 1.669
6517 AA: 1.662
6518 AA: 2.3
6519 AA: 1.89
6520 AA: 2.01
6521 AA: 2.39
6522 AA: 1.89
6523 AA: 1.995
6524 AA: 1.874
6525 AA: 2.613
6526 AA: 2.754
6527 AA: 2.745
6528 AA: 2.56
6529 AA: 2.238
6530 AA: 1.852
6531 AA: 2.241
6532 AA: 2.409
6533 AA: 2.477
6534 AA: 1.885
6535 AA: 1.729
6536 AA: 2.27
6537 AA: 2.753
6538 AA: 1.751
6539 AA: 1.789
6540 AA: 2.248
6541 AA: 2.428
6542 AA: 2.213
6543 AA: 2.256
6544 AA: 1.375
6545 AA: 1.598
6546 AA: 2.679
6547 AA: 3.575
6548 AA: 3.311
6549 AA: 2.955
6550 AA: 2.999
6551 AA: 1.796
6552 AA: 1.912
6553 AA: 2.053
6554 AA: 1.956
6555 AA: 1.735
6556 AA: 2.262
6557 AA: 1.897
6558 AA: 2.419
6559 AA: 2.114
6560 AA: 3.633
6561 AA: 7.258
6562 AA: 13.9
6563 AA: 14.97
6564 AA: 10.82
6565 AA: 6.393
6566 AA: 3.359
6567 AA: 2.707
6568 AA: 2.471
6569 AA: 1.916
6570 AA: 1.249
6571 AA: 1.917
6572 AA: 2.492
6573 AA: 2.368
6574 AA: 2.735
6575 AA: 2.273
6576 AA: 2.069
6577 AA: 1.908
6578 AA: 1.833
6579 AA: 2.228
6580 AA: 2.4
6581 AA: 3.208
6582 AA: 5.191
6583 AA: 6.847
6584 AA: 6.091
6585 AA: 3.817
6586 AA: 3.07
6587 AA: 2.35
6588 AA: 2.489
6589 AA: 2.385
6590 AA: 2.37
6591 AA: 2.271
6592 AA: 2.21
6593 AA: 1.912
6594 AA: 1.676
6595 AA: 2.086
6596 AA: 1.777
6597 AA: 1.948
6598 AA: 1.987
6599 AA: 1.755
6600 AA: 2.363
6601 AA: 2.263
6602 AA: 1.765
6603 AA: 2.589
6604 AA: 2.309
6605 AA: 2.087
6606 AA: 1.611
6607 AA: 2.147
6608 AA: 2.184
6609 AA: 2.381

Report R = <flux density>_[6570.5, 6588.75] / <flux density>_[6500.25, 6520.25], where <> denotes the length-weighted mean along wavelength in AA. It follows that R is 1.47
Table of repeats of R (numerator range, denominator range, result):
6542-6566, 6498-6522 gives 1.97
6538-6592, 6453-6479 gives 1.60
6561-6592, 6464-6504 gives 1.87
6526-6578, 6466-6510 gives 1.45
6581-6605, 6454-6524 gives 1.32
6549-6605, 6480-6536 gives 1.51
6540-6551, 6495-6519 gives 1.20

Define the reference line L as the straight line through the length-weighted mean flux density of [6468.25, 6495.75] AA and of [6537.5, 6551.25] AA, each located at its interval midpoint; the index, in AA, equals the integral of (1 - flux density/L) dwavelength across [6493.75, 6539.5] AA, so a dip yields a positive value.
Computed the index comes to 3.2 AA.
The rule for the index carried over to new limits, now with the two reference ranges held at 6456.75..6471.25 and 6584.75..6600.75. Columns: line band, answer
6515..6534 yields -0.04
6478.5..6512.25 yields 0.23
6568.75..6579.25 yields 0.67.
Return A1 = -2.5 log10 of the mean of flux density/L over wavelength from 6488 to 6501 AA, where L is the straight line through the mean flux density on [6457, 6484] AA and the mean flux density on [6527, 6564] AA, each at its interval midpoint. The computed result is 0.19 mag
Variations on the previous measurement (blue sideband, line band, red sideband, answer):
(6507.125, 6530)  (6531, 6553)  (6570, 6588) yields 0.100 mag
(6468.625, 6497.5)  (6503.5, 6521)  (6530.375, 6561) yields 0.087 mag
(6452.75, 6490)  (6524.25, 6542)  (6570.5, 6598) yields 0.083 mag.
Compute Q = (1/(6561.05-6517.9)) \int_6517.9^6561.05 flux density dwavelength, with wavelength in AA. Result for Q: 2.34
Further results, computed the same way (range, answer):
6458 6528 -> 2.14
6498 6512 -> 2.12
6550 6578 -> 3.75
